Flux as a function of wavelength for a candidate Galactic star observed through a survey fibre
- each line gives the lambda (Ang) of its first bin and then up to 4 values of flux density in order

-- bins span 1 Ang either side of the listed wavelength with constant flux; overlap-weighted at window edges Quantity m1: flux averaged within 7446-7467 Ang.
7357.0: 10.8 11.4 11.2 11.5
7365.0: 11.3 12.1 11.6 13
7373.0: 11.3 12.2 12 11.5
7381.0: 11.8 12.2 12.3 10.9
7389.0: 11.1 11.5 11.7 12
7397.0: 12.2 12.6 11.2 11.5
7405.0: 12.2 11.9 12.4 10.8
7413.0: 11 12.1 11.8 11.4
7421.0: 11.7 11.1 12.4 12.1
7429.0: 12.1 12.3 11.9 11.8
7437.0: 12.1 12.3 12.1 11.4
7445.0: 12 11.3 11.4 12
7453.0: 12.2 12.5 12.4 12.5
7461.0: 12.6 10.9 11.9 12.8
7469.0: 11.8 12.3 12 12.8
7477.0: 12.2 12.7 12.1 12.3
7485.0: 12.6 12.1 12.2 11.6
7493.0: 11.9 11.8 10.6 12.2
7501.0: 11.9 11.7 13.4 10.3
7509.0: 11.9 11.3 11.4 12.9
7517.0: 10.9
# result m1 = 12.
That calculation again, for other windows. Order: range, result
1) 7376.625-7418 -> 11.7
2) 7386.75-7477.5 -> 11.9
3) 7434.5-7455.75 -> 11.9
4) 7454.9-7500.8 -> 12.1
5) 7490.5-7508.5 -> 11.7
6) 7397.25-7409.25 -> 12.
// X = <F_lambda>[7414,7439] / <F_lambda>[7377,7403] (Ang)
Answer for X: 1.01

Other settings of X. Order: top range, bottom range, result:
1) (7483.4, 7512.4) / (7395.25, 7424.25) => 1.01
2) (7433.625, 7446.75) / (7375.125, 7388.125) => 1.01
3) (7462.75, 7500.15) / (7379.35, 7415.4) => 1.03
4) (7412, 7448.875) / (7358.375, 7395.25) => 1.01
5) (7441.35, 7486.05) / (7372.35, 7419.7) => 1.03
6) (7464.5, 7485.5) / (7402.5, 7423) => 1.06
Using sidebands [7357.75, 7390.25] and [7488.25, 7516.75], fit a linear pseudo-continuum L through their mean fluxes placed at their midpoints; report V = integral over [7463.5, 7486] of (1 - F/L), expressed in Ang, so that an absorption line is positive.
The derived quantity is -1.0 Ang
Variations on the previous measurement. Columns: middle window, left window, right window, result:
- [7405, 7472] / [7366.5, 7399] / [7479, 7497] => 0.1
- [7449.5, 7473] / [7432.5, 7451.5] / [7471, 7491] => -0.2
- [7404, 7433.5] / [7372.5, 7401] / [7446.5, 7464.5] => 0.2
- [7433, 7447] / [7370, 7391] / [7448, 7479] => 0.2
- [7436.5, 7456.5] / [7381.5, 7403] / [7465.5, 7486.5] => 0.3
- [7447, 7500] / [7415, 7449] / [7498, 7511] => -1.0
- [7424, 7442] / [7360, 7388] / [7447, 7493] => -0.2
